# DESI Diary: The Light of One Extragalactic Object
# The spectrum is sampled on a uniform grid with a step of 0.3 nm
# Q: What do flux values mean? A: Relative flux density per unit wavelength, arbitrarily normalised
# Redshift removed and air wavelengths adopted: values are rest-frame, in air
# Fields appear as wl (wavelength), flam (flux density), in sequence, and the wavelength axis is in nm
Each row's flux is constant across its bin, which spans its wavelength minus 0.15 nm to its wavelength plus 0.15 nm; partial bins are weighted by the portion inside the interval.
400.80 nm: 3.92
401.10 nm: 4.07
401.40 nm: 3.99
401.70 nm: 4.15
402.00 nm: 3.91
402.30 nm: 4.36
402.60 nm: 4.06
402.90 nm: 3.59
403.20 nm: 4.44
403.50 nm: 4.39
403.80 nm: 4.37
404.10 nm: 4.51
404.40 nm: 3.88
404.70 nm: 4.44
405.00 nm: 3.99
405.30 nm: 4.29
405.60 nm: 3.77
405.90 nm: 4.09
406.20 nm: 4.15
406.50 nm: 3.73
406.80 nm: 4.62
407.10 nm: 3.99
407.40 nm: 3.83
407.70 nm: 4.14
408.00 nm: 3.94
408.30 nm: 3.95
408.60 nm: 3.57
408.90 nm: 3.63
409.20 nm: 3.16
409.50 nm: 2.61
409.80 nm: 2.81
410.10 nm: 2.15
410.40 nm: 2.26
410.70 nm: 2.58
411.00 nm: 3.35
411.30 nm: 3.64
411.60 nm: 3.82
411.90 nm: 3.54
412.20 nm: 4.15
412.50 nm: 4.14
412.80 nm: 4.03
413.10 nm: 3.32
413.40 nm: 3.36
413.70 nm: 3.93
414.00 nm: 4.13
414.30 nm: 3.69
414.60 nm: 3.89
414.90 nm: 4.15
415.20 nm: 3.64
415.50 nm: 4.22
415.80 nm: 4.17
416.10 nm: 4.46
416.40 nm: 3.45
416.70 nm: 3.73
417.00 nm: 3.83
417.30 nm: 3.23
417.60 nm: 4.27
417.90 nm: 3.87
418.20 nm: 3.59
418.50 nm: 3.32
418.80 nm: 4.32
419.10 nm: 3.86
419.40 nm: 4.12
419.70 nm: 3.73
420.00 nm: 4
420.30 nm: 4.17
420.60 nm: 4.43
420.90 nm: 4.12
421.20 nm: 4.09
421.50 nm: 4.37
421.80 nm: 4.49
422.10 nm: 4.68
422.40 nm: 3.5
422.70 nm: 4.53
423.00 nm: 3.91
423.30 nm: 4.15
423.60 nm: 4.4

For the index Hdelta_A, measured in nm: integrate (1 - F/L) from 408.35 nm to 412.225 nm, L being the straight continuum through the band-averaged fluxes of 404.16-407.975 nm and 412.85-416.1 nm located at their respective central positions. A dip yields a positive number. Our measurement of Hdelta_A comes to 0.80 nm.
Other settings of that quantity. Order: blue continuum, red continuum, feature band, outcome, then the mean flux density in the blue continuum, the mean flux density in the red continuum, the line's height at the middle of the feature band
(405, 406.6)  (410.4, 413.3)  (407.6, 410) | 0.22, 4.01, 3.54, 3.78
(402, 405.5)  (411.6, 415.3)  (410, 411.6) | 0.41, 4.19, 3.83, 3.93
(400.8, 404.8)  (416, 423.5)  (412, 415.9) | 0.15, 4.15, 4.01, 4.06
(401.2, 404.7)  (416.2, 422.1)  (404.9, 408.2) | 0.06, 4.16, 3.97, 4.12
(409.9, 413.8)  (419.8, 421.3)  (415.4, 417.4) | -0.05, 3.39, 4.15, 3.79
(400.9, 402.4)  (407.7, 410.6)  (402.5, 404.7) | -0.21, 4.08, 3.16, 3.84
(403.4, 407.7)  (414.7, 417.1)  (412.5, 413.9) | 0.10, 4.14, 3.96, 4.01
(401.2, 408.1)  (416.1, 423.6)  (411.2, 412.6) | 0.07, 4.12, 4.01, 4.06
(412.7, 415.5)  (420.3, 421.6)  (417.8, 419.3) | 0.11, 3.81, 4.24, 4.09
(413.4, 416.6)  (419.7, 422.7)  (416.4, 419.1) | 0.20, 3.94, 4.2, 4.05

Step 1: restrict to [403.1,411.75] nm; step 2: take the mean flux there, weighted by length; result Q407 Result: 3.72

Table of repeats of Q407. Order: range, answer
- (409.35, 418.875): 3.61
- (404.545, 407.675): 4.09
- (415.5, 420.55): 3.9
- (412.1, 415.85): 3.9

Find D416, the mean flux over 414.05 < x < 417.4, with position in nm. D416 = 3.88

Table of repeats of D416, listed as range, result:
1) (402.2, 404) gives 4.21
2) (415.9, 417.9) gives 3.84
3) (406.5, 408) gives 4.08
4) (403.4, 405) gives 4.29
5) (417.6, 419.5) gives 3.87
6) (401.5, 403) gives 4.03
